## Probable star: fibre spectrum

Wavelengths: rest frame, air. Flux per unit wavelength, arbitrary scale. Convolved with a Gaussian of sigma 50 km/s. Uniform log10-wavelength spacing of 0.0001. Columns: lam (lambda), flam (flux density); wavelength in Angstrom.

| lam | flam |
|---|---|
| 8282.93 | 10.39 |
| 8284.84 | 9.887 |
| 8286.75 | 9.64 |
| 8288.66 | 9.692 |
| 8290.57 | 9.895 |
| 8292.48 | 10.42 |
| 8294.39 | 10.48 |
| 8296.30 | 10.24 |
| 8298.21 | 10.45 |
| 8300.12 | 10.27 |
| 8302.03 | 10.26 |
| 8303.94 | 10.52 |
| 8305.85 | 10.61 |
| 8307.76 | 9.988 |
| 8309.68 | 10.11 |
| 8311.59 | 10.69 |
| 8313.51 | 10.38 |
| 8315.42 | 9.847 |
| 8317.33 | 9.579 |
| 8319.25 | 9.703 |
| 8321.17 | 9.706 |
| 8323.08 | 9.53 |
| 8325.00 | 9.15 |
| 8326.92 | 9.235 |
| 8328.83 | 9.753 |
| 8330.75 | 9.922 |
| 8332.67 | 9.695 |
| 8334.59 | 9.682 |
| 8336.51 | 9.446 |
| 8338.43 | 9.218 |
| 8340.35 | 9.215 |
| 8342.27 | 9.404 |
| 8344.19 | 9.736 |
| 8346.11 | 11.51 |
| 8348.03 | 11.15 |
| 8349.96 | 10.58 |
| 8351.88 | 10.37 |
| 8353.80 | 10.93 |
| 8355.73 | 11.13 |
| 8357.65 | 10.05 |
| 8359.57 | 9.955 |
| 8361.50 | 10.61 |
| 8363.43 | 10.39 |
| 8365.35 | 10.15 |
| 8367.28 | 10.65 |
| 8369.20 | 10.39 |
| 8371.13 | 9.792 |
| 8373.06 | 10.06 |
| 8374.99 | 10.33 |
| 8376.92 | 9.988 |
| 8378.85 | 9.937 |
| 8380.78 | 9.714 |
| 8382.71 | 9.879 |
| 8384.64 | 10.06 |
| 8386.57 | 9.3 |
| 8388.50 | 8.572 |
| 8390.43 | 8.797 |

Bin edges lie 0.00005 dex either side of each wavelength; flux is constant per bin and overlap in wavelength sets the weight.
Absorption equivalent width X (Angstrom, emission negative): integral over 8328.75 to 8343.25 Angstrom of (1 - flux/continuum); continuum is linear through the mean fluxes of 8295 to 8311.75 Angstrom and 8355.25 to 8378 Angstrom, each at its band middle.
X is 1.1 Angstrom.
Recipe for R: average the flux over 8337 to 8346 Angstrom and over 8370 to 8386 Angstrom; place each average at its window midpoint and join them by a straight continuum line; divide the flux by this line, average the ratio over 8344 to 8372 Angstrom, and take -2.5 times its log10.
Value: -0.08 mag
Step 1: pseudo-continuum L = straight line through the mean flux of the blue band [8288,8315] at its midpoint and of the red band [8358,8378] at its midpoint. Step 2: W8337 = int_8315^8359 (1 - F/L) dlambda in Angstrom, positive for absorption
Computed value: 1.3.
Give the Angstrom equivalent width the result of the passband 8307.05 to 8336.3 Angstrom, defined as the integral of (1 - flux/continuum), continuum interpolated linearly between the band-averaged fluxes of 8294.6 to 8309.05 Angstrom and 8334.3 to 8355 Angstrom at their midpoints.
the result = 1.3 Angstrom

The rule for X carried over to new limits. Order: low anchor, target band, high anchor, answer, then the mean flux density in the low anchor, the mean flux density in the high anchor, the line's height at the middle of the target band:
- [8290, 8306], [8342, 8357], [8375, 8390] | -1.09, 10.4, 9.65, 9.92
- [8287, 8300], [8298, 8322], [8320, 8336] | -0.65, 10.2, 9.58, 9.89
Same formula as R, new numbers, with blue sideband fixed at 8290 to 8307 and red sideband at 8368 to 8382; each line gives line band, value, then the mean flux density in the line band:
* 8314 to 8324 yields 0.061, 9.71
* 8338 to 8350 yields 0.005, 10.1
